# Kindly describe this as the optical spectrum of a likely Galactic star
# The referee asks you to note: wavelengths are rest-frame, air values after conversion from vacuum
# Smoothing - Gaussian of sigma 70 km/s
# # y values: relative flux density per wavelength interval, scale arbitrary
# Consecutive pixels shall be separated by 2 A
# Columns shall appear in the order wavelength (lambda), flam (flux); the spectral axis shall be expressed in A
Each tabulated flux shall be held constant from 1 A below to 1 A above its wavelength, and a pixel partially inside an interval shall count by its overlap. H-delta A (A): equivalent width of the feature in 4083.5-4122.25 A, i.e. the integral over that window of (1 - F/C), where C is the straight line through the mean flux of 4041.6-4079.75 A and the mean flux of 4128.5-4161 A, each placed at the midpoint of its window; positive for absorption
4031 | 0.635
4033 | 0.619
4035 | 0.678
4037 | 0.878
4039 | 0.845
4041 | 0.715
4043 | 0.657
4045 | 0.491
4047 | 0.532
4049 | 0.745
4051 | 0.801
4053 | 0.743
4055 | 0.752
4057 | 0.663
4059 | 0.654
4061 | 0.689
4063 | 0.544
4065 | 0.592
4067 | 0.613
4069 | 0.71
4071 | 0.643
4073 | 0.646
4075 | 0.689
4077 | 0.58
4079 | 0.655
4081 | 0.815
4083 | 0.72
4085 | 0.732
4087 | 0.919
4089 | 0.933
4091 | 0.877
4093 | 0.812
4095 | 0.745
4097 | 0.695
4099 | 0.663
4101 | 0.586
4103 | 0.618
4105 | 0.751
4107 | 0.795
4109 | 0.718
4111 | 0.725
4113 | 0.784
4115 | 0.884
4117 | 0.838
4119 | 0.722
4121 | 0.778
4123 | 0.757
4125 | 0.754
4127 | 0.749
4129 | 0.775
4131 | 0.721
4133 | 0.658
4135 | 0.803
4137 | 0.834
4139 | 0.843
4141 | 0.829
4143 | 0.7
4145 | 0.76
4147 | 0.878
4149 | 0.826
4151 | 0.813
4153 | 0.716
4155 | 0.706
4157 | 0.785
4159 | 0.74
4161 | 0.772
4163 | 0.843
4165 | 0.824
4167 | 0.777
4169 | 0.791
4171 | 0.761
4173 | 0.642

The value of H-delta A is -2.89 A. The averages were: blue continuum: 0.653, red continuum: 0.774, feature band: 0.766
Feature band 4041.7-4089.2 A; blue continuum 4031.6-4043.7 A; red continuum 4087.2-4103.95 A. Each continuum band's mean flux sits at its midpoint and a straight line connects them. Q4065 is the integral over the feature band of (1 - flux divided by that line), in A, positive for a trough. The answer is 3.59 A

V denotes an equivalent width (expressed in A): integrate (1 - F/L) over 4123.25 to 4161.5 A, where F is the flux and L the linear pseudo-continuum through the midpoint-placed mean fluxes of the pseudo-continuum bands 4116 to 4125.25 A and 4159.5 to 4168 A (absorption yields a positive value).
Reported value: 0.70 A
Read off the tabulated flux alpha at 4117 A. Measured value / 0.838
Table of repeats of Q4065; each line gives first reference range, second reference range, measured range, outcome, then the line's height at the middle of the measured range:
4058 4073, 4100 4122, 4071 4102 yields -2.2 A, 0.686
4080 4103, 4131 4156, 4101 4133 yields 0.9 A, 0.772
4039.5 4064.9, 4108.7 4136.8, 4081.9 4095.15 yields -2.0 A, 0.717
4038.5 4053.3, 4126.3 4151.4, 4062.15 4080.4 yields 2.0 A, 0.711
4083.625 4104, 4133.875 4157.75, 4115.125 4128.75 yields 0.0 A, 0.775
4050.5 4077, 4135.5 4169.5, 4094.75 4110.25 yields 0.6 A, 0.721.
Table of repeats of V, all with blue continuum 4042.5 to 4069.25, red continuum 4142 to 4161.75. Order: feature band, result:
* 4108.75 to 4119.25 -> -0.91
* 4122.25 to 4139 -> -0.39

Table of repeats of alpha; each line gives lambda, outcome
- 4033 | 0.619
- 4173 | 0.642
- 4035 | 0.678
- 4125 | 0.754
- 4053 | 0.743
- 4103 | 0.618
